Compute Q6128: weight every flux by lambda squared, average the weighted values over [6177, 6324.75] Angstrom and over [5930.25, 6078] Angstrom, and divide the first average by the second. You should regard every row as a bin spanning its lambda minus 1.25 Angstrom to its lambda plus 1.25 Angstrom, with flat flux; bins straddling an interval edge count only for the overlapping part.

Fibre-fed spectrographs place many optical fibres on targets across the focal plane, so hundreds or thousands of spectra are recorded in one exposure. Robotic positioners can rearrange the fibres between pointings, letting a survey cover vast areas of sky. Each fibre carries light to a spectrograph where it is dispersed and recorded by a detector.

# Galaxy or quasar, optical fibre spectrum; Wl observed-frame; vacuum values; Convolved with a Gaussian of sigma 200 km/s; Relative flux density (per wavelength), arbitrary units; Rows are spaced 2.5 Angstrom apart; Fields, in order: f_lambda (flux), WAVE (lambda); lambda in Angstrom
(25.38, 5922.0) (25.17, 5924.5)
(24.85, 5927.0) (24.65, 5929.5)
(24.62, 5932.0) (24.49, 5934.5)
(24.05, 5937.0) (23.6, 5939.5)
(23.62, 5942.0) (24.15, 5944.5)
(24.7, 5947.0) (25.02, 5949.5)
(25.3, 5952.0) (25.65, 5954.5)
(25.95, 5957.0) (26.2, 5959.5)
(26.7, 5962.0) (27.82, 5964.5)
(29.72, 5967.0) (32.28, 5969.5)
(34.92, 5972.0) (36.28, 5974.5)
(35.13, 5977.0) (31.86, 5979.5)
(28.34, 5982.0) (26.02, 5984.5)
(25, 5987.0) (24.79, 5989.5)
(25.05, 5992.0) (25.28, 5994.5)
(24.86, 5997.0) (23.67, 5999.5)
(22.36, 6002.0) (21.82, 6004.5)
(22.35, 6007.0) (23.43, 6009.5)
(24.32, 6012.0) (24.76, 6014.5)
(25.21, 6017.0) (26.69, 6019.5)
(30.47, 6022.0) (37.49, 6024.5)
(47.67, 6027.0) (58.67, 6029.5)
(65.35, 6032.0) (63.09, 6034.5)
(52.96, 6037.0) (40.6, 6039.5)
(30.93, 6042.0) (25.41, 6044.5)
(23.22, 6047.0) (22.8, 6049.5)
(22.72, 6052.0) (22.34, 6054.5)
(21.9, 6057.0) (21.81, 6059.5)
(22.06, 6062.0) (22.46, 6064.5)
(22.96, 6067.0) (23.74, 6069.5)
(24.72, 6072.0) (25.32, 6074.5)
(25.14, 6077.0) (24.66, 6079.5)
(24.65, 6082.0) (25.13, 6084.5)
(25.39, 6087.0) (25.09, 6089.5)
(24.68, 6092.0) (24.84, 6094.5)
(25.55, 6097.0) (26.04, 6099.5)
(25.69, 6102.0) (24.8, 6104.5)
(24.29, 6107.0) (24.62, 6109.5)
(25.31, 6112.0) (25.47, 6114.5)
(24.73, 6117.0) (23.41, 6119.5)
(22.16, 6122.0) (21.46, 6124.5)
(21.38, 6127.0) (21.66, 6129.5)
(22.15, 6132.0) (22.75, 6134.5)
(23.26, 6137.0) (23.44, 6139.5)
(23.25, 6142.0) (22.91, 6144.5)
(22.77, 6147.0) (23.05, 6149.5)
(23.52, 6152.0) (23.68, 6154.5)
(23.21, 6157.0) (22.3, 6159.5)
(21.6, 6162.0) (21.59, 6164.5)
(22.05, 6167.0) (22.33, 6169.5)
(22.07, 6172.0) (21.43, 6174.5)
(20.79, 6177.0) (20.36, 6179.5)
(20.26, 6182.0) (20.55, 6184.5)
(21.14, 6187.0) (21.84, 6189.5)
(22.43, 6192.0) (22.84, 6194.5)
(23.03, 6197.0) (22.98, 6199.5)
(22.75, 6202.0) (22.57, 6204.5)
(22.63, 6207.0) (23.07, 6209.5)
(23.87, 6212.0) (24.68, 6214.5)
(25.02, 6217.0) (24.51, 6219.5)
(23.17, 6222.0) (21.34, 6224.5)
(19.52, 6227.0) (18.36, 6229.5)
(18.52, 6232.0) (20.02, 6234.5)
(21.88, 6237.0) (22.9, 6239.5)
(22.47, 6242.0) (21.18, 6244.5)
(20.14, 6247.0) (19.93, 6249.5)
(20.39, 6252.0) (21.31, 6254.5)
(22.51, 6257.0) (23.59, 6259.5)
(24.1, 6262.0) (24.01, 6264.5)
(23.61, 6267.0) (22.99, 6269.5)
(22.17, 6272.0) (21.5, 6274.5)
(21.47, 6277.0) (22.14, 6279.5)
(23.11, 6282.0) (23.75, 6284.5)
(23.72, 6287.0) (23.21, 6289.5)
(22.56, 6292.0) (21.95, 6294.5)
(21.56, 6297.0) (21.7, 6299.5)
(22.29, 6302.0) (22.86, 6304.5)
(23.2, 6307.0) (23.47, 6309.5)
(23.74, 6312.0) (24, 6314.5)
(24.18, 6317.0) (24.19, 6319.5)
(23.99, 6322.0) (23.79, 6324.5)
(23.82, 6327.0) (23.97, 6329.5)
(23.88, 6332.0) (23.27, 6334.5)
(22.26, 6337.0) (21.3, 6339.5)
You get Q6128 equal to 0.84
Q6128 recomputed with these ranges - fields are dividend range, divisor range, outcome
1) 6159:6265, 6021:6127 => 0.79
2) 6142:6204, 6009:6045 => 0.60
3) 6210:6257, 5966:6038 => 0.71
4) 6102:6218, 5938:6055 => 0.80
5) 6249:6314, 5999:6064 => 0.77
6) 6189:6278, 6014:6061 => 0.68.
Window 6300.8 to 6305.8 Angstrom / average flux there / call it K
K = 22.6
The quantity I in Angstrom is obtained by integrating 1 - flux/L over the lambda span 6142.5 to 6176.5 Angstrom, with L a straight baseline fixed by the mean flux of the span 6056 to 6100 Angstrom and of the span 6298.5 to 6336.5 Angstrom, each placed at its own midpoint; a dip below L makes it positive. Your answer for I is 2.1 Angstrom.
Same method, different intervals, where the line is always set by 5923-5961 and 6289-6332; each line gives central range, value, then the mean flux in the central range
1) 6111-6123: -0.1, 24.2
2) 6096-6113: -0.7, 25.2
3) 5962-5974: -3.1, 31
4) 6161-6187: 2.8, 21.3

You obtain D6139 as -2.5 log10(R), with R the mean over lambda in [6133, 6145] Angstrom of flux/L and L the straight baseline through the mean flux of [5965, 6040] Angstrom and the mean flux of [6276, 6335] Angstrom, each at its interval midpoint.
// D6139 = 0.228 mag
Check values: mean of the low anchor 32.9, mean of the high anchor 23.2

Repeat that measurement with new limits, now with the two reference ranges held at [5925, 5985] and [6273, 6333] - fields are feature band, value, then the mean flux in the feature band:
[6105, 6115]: 0.024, 24.9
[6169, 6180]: 0.153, 21.4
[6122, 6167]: 0.112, 22.6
